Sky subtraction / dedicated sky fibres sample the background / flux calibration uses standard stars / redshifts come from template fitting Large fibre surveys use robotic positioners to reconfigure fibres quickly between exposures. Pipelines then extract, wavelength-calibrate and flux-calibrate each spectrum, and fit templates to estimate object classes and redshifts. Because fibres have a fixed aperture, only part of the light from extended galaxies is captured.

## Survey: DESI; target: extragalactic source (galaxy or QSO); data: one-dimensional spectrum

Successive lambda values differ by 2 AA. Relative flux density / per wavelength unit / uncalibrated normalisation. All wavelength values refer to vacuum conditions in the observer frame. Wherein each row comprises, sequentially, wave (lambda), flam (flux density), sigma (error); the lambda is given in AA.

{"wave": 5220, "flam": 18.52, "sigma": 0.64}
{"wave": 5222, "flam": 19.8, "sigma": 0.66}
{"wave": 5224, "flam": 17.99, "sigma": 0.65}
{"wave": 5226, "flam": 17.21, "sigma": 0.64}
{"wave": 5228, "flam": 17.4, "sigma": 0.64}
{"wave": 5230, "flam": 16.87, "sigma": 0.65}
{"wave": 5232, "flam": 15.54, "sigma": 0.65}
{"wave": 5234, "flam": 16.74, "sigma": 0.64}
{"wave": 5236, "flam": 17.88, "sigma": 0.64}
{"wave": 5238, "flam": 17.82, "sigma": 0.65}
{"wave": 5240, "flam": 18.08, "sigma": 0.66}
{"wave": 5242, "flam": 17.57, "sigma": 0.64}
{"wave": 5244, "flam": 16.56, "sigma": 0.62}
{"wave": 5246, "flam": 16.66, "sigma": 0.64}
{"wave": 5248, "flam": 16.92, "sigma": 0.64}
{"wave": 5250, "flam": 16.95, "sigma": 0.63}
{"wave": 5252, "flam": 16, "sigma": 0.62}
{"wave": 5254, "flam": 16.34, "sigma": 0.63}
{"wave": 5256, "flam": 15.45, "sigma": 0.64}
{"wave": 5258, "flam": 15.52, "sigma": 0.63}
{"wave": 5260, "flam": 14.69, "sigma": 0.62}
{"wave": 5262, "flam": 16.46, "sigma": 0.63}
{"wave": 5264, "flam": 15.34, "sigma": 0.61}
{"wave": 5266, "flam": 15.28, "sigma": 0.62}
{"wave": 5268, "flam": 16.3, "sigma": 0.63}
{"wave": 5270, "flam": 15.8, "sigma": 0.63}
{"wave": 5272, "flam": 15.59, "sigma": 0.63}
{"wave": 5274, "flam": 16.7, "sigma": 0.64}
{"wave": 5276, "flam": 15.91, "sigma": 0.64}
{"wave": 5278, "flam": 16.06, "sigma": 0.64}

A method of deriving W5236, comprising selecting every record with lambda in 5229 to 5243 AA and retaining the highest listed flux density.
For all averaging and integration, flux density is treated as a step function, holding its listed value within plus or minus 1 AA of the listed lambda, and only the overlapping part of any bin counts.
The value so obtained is 18.08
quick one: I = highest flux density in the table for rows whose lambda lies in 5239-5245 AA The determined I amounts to 18.08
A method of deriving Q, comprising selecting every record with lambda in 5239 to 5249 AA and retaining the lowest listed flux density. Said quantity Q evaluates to 16.56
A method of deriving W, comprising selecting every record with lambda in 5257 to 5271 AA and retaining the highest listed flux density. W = 16.46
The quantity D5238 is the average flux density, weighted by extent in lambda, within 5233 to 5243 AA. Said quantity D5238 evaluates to 17.6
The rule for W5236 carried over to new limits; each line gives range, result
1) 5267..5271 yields 16.3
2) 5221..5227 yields 19.8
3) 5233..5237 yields 17.88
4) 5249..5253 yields 16.95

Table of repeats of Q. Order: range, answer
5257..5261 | 14.69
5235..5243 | 17.57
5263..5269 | 15.28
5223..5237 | 15.54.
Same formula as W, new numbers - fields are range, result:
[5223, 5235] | 17.99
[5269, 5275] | 16.7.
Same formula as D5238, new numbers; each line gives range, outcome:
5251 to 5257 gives 15.9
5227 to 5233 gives 16.6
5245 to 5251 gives 16.8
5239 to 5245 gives 17.4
